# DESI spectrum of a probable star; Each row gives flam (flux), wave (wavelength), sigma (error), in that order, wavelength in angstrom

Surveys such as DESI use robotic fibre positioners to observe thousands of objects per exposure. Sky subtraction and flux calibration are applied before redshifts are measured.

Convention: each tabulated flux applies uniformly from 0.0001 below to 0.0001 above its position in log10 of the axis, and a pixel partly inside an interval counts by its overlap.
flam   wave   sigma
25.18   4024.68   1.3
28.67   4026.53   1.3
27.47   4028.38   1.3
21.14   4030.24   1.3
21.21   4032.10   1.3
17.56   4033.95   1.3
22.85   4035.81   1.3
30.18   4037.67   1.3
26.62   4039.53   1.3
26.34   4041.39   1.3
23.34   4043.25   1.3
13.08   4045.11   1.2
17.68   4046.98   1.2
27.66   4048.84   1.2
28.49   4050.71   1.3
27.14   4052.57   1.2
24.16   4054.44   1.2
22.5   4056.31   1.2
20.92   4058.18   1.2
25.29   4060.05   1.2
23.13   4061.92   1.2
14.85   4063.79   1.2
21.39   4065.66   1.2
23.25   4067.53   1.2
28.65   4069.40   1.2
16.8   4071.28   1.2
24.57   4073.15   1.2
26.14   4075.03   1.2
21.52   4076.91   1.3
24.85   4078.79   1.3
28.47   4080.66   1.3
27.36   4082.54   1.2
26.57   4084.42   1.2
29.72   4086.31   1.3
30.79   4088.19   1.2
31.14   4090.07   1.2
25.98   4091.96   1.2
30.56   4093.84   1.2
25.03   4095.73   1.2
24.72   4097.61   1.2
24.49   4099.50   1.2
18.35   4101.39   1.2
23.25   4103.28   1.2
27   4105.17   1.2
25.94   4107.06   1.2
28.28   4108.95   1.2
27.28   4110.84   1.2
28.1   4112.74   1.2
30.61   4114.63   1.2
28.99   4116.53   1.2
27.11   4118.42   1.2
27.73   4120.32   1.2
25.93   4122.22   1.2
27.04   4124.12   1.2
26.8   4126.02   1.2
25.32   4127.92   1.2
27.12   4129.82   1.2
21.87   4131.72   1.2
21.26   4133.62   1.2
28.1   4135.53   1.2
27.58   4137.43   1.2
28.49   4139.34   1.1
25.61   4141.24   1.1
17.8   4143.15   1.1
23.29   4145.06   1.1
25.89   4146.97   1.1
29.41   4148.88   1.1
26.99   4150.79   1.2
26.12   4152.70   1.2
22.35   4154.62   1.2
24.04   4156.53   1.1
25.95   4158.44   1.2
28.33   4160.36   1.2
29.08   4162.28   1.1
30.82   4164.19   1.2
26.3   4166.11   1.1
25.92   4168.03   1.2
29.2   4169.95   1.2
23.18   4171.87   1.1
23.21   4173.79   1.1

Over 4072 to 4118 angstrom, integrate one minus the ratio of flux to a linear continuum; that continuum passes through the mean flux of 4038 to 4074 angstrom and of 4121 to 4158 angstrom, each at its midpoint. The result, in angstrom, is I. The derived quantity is -4.7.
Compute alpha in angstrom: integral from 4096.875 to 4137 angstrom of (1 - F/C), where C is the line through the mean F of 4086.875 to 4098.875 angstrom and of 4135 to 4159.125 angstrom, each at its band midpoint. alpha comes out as 1.29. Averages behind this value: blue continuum 28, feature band 26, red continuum 25.5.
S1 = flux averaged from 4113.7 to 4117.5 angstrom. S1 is 29.8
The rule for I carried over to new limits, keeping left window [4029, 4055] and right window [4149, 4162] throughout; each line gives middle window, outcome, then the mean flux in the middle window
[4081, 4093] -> -2.0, 28.6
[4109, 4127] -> -1.8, 27.7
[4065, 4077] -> 0.4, 23.3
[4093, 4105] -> 0.1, 24.5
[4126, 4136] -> 0.3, 24.8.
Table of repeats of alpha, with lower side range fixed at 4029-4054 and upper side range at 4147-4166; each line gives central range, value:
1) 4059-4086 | 0.51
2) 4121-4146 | 1.04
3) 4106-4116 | -0.99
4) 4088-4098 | -1.22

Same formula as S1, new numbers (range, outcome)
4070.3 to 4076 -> 22.5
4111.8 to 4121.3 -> 28.5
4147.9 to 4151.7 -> 28.2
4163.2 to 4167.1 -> 28.6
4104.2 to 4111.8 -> 27.1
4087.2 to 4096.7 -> 28.7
